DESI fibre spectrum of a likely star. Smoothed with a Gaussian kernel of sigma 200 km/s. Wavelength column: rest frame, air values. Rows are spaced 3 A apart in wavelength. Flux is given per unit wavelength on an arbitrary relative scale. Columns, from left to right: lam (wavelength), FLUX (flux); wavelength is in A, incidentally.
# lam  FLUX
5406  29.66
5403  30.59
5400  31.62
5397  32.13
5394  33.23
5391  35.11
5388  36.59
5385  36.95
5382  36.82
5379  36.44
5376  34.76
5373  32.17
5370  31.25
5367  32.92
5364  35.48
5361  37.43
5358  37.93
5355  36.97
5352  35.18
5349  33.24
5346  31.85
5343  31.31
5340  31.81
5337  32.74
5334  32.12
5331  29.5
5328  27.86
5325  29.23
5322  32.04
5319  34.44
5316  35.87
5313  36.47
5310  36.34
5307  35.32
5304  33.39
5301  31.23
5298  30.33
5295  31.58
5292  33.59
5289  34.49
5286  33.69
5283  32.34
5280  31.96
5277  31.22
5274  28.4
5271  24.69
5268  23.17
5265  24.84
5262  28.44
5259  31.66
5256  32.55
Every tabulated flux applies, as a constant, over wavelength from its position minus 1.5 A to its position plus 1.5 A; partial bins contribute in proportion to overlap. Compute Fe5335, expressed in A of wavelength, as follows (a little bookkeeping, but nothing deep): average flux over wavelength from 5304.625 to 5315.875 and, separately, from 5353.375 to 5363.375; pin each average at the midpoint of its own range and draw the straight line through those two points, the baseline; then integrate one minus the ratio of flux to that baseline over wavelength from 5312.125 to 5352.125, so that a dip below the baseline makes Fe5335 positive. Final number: 4.6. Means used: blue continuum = 35.8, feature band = 32.2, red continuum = 37.2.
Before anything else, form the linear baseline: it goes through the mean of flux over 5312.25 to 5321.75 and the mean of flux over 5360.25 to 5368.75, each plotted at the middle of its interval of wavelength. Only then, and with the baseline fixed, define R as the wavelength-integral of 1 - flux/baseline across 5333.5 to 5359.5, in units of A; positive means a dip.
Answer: 0.9 A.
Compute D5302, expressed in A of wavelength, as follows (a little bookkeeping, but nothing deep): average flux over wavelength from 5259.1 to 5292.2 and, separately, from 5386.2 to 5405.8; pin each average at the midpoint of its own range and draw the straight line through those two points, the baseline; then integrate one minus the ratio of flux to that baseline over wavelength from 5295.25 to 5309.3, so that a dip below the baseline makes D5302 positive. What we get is -1.1 A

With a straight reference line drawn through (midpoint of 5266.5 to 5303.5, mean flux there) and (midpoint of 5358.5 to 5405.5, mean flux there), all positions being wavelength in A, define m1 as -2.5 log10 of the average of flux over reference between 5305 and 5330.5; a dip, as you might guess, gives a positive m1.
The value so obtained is -0.05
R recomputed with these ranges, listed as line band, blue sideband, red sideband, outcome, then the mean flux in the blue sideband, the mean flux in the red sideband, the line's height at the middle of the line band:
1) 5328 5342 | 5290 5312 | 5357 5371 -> 1.3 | 33.2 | 35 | 34.2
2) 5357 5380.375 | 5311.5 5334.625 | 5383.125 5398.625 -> -0.5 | 32.2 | 34.8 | 34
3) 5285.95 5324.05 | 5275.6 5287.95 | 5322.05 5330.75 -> -3.7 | 32.4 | 29.3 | 30.8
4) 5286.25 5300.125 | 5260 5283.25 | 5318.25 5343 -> -1.6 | 28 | 31.1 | 29.1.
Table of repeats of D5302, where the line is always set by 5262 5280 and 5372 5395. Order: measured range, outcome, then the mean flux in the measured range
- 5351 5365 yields -1.3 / 36.7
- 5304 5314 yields -1.9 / 35.6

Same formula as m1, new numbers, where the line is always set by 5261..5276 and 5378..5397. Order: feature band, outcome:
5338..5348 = 0.01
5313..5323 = -0.16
